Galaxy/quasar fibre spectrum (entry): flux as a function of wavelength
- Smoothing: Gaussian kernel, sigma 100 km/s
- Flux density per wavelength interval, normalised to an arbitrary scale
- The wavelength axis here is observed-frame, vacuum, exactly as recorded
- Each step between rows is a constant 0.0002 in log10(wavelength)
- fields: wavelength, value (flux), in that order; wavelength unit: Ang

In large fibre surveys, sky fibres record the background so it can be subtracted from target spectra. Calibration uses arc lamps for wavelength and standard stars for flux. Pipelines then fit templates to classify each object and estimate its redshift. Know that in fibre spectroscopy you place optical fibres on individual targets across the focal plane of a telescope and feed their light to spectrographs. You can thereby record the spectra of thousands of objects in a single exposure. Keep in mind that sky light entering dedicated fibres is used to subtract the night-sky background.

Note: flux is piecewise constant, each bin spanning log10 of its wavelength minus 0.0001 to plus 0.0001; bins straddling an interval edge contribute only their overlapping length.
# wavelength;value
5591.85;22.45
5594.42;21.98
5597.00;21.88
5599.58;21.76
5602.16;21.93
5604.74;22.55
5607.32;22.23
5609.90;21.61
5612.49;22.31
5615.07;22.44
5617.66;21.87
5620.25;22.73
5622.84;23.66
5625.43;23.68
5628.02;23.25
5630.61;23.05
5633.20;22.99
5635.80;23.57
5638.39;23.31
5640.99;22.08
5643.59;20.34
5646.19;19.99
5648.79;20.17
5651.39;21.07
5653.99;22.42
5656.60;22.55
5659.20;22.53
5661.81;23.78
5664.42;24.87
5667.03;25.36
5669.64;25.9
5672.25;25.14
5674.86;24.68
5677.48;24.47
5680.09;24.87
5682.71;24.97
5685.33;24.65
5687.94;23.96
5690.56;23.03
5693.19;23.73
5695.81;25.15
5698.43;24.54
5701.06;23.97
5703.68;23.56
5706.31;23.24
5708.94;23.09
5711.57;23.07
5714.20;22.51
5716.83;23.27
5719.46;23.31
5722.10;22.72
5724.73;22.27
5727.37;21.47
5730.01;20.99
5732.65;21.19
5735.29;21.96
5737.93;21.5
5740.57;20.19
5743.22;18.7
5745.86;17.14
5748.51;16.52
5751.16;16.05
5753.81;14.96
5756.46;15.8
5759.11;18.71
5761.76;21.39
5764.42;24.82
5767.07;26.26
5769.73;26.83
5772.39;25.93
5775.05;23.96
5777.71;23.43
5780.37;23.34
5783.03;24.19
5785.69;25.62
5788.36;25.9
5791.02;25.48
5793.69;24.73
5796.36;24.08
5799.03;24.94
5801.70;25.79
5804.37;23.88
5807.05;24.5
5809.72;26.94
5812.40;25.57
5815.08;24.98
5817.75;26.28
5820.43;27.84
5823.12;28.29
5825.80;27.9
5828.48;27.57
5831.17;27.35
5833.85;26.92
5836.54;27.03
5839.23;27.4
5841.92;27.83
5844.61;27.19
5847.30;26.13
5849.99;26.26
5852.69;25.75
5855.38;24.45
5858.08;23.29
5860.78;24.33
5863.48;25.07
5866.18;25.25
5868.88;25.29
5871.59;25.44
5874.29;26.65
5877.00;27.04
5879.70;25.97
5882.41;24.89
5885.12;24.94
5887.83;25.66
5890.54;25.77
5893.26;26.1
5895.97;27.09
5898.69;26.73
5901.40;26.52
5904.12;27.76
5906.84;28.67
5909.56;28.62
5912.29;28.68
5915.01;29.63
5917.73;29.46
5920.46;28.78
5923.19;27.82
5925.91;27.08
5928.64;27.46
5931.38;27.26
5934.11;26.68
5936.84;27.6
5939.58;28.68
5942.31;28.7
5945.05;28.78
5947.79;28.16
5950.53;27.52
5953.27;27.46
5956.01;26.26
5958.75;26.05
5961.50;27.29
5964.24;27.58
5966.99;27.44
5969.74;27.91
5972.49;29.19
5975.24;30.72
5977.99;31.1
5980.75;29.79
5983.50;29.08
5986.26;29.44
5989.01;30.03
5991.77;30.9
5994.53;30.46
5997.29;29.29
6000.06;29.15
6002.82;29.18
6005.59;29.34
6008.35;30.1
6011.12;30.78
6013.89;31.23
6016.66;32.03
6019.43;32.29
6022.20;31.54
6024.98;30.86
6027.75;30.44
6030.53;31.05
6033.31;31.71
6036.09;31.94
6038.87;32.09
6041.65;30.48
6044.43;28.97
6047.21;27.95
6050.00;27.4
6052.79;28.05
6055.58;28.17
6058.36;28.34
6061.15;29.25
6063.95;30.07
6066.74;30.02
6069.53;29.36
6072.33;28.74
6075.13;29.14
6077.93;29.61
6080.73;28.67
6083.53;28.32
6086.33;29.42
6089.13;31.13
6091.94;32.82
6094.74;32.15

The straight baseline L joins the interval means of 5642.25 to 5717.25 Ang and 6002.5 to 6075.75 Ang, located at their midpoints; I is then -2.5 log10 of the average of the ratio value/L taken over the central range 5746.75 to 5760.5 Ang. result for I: 0.45 mag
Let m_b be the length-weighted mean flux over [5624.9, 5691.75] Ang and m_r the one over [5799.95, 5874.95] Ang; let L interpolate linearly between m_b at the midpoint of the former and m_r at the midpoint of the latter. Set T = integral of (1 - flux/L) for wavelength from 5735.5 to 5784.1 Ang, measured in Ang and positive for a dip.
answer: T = 7.4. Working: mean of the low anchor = 23.3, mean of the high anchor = 26.1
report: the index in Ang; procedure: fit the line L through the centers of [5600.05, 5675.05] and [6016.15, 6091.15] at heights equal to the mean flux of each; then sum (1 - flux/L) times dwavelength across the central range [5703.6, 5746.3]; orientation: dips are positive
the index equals 4.3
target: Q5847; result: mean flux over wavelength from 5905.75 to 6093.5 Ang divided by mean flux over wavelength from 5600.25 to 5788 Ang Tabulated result 1.3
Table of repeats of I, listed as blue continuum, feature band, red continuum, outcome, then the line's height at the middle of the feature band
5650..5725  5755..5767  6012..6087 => 0.20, 25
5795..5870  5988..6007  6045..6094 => -0.06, 28.3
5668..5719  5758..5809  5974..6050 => 0.06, 25.9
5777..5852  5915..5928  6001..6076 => -0.02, 27.9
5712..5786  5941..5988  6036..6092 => -0.06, 26.9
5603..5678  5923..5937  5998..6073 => 0.03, 28.1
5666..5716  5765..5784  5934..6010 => 0.03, 25.5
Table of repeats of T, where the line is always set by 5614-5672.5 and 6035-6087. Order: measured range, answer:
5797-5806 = 0.2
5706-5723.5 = 0.7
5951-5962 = 0.3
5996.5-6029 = -2.3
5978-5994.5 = -1.1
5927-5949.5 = -0.4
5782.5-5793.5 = -0.1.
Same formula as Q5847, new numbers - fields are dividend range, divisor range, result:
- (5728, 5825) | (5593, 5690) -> 1.00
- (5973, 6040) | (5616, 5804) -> 1.34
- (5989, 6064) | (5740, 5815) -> 1.32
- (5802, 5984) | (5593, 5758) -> 1.21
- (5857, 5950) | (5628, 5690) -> 1.16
